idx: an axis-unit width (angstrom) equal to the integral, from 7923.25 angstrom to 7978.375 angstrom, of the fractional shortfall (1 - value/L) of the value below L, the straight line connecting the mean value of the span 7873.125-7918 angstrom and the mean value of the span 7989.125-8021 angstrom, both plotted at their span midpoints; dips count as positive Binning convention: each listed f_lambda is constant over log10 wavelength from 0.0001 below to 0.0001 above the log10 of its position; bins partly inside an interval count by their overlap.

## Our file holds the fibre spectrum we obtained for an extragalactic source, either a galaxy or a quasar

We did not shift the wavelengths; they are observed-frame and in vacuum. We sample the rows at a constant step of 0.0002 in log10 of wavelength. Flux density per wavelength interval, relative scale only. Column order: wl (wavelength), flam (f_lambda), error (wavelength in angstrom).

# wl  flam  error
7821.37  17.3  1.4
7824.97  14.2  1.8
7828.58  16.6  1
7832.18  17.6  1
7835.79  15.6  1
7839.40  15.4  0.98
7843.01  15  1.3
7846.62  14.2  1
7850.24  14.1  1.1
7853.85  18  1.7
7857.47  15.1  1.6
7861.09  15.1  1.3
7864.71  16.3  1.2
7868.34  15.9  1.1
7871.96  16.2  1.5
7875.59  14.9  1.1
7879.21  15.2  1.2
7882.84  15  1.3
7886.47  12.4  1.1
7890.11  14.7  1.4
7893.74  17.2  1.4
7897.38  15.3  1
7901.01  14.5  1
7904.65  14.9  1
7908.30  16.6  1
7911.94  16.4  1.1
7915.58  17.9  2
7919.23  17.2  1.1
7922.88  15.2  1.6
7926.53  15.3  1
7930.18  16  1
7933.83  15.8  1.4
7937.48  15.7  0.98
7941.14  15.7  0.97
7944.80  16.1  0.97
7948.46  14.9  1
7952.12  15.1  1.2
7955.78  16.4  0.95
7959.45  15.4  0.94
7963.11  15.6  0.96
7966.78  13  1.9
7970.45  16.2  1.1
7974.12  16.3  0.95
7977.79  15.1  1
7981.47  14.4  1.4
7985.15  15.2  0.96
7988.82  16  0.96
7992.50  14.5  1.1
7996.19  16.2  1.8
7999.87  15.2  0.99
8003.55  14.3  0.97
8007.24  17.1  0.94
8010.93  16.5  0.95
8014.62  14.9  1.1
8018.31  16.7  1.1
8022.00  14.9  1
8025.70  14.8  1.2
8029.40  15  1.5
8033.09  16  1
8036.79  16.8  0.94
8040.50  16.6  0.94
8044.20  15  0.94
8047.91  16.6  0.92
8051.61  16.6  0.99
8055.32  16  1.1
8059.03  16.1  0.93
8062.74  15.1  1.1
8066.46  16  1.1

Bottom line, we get 0.19 angstrom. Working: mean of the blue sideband 15.5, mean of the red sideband 15.7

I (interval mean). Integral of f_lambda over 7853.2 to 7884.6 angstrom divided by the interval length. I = 15.7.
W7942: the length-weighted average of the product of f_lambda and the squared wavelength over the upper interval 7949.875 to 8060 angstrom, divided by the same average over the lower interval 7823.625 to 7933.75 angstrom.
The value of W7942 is 1.0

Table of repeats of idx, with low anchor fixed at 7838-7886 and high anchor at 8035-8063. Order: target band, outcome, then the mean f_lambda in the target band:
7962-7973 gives 0.6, 15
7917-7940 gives -0.4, 15.9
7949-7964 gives 0.2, 15.6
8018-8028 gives 0.5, 15.2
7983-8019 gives 0.7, 15.6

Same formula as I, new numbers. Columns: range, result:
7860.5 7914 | 15.4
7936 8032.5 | 15.4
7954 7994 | 15.3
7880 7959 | 15.6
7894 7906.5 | 15.2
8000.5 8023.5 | 15.7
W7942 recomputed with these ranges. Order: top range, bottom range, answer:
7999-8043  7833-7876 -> 1.06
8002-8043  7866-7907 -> 1.08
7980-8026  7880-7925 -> 1.02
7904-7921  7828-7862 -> 1.09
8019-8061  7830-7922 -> 1.06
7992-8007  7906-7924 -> 0.94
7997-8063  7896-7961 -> 1.03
